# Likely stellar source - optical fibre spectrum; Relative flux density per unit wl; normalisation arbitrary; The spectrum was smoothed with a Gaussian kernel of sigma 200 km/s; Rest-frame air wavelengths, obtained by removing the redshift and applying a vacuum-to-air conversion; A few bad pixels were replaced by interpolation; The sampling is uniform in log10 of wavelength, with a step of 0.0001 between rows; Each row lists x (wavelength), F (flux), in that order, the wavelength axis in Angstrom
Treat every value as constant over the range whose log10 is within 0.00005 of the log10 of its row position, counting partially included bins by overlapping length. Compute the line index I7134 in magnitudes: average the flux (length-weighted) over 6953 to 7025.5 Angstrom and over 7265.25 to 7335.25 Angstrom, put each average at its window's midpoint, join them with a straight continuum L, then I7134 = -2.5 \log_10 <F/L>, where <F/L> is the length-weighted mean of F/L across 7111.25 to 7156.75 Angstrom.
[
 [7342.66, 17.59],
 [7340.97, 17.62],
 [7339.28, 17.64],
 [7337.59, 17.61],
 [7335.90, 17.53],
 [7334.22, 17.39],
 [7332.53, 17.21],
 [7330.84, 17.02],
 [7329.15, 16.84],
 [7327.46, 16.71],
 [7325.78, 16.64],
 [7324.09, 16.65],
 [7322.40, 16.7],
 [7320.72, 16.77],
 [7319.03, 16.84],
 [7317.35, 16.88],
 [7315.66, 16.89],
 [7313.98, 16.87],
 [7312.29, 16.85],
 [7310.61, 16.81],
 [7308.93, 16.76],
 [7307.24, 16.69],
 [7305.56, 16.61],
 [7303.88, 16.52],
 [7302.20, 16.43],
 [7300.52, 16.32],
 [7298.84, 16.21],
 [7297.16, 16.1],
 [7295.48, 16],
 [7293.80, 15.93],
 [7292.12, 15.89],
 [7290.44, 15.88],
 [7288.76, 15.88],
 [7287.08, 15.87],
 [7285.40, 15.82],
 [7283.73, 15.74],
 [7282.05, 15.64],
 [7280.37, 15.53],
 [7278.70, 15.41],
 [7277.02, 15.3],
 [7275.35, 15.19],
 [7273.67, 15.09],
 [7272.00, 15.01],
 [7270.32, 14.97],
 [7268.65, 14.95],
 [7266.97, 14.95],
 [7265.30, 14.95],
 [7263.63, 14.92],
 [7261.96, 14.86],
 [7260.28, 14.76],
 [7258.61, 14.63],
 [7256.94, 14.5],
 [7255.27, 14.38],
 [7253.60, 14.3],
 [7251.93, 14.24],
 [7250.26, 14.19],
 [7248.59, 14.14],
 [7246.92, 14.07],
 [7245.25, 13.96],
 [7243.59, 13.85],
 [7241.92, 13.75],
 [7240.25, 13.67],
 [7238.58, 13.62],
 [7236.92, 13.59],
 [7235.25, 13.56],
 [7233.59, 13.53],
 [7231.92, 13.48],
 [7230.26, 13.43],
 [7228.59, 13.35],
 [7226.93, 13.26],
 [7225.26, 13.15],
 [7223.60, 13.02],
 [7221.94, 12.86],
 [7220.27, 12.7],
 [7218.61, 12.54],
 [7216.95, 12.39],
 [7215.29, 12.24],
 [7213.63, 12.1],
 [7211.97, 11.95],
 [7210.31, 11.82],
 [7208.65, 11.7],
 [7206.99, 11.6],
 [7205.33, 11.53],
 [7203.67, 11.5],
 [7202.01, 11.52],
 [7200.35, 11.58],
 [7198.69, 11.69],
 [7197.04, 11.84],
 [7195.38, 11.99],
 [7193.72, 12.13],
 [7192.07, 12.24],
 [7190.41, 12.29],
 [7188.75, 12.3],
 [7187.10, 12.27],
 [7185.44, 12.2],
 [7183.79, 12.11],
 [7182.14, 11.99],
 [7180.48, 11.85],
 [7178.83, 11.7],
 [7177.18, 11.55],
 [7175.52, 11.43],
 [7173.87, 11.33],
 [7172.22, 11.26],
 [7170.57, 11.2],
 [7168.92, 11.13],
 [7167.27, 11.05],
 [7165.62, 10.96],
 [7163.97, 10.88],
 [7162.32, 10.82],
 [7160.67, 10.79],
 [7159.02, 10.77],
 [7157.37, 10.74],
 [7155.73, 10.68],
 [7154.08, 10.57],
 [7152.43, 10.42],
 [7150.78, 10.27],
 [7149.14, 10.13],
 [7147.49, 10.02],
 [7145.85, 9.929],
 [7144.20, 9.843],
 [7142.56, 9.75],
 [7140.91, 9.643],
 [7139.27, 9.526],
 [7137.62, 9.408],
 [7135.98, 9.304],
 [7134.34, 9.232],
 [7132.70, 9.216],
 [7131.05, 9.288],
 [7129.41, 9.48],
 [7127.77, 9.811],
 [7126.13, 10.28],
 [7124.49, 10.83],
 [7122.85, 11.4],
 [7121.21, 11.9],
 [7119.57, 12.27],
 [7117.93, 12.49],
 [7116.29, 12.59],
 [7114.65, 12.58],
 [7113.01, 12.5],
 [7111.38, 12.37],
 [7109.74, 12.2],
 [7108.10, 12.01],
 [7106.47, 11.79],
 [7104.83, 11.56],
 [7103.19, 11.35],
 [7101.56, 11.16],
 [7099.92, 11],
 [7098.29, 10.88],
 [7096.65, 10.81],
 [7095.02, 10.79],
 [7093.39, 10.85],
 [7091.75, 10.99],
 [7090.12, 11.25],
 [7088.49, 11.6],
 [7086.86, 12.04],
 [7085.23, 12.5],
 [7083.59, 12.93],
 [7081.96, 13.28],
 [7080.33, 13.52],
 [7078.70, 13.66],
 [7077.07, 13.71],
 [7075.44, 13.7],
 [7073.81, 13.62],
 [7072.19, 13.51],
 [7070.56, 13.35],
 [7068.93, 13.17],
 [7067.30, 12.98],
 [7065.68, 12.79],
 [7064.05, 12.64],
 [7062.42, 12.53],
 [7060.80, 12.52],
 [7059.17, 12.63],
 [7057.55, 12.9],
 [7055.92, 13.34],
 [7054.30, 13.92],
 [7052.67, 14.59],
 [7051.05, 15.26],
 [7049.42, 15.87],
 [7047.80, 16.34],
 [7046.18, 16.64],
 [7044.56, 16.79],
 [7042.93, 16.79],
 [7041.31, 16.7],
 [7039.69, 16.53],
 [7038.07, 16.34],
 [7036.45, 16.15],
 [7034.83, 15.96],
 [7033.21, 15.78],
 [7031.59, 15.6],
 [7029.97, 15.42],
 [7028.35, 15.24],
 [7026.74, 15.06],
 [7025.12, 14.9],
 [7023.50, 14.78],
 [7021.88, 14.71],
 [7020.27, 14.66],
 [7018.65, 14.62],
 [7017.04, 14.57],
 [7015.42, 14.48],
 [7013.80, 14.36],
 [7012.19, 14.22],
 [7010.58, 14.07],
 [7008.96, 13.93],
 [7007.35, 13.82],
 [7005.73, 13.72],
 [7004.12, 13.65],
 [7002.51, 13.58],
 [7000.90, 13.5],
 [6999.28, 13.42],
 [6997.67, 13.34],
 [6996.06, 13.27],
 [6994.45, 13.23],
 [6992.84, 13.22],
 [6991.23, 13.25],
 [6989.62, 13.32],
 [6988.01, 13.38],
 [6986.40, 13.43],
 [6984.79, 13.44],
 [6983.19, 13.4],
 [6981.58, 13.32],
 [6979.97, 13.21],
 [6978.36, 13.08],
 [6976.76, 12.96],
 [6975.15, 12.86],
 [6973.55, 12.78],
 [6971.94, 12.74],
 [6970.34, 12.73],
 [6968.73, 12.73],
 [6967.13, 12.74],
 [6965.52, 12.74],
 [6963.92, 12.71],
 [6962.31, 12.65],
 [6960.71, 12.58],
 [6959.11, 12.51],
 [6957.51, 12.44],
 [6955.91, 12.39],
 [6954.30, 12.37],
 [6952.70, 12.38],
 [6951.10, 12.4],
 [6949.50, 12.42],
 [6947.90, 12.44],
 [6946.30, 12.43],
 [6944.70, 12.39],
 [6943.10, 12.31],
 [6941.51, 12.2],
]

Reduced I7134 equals 0.36 mag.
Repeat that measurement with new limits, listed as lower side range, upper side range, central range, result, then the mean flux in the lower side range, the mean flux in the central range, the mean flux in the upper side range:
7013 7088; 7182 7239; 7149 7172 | 0.21 mag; 14.4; 10.8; 12.4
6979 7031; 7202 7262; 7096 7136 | 0.21 mag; 14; 11.2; 13.2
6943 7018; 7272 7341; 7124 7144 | 0.46 mag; 13.1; 9.64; 16.4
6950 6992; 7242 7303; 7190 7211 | 0.23 mag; 12.9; 11.8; 15.1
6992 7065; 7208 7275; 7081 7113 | 0.22 mag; 14.6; 11.7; 13.7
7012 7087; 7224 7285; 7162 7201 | 0.23 mag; 14.4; 11.7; 14.4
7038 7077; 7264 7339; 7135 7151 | 0.47 mag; 14.3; 9.76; 16.2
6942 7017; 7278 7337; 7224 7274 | 0.12 mag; 13.1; 14.2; 16.5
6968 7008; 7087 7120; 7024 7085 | -0.17 mag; 13.3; 14.5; 11.7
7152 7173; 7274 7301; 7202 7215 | 0.08 mag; 10.9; 11.7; 15.8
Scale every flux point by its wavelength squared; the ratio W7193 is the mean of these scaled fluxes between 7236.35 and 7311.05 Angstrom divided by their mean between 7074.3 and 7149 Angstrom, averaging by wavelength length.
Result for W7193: 1.41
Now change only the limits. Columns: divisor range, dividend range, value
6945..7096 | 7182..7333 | 1.13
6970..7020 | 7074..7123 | 0.92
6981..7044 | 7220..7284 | 1.06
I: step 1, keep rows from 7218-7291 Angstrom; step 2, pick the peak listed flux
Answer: 15.88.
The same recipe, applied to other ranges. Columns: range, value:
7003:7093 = 16.79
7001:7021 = 14.66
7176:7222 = 12.86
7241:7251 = 14.19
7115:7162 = 12.59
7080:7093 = 13.52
